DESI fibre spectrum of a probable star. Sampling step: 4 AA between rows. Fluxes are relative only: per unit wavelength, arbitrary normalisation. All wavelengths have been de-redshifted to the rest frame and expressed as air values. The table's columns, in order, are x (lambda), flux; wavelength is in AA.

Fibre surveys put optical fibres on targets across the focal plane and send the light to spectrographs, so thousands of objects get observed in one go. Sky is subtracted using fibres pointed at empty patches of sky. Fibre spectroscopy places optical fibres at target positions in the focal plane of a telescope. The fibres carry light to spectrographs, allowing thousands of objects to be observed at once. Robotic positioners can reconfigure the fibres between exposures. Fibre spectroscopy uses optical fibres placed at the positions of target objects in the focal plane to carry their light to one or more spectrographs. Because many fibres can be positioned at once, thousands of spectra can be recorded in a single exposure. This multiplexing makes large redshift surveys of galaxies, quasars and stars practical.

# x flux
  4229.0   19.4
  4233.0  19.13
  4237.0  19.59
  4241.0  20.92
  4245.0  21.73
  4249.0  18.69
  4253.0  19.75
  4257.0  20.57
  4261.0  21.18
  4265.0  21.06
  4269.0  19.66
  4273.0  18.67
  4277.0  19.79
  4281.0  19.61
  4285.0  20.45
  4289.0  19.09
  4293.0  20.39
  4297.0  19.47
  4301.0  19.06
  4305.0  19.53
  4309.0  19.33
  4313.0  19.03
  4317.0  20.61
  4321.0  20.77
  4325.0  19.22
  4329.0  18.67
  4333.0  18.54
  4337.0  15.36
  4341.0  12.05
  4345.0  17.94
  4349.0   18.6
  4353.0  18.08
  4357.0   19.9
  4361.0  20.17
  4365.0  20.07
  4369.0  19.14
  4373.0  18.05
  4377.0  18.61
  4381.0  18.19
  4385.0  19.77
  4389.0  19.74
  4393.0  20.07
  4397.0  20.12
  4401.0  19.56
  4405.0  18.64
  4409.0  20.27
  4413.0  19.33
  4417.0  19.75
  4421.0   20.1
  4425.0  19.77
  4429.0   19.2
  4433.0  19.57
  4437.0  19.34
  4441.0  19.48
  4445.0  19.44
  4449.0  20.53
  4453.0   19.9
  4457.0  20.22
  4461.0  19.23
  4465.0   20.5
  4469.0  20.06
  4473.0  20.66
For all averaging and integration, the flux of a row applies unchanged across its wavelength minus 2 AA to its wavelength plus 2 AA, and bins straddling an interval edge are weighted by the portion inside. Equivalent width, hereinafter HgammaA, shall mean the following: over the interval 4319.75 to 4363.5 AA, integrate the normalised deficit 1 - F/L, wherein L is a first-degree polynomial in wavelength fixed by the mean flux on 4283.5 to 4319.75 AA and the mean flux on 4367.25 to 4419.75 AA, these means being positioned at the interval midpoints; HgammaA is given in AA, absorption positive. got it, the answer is 3.21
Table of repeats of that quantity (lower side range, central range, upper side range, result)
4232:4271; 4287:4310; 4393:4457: 0.7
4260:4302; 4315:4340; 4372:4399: 1.3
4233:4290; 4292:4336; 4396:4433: 1.1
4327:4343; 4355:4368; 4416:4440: -2.1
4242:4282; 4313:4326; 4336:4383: -0.8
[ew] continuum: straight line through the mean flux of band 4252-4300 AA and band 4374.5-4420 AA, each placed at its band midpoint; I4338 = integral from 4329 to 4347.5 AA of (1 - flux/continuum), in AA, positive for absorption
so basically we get 3.2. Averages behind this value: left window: 20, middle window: 16.3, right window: 19.5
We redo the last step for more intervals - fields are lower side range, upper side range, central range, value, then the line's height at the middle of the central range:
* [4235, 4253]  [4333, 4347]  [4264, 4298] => -2.5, 18.4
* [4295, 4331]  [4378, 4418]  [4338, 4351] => 2.3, 19.5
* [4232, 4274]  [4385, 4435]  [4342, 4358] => 1.4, 19.9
